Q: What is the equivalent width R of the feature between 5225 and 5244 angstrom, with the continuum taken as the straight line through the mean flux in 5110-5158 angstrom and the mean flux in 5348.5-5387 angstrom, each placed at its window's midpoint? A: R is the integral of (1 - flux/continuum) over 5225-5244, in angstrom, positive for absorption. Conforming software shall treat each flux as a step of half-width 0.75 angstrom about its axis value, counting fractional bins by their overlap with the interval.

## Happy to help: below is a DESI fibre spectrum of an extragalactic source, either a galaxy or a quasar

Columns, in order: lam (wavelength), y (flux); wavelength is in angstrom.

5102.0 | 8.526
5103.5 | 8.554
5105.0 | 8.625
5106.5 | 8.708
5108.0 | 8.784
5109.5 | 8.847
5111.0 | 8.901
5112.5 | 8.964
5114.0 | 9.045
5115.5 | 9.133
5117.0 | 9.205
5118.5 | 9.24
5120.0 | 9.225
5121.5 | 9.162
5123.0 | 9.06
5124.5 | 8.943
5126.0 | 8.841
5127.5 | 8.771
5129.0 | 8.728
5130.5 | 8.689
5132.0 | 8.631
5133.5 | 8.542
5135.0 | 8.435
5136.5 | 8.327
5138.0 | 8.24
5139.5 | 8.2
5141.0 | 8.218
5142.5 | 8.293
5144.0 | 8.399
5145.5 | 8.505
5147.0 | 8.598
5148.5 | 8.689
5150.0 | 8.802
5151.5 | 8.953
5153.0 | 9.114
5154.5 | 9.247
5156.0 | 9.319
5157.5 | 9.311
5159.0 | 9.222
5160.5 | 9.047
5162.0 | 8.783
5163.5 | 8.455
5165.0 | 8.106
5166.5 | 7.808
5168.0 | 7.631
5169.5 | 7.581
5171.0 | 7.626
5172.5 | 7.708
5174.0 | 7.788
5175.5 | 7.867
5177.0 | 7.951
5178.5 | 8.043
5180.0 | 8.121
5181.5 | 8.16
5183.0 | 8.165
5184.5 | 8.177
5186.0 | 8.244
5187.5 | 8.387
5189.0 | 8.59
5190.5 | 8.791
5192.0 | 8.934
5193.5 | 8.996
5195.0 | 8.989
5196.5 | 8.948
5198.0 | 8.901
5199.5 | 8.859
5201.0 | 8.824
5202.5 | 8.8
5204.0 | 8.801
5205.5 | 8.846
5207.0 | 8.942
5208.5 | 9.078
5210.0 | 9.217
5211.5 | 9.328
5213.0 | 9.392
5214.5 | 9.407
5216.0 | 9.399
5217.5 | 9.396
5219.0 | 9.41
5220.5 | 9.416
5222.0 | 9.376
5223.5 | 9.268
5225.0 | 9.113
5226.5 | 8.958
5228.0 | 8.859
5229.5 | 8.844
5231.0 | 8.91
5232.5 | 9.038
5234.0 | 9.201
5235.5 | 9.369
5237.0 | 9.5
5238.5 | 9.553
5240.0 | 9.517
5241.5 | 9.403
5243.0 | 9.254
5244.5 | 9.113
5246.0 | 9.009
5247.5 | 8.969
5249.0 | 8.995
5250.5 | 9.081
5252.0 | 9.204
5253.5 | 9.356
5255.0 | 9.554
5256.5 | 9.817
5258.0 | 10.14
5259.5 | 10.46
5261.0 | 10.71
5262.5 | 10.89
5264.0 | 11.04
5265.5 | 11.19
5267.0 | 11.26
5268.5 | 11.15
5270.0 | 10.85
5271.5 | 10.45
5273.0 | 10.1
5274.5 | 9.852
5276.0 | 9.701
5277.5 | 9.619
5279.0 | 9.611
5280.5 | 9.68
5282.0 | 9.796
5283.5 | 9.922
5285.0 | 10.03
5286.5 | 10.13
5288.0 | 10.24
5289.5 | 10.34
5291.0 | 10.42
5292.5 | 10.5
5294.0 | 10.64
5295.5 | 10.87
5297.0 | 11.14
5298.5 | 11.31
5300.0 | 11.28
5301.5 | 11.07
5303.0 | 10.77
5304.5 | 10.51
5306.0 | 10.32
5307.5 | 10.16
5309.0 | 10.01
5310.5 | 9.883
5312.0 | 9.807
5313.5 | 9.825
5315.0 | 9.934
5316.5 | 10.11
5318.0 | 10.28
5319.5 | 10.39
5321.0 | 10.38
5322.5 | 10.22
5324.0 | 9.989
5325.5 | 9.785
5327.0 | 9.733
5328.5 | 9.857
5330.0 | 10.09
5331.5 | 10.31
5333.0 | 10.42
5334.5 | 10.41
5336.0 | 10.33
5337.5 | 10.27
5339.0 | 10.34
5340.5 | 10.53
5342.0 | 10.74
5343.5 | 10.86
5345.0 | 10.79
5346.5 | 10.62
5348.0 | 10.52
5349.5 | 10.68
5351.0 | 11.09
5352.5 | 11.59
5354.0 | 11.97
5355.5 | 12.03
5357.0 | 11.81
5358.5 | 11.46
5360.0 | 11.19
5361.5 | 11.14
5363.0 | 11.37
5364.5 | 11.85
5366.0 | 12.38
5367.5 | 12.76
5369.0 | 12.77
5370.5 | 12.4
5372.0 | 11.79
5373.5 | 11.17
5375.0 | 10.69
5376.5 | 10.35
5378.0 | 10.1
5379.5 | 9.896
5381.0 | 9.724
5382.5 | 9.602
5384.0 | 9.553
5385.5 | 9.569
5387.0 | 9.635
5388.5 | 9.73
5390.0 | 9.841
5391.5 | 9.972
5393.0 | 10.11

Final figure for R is 1.17 angstrom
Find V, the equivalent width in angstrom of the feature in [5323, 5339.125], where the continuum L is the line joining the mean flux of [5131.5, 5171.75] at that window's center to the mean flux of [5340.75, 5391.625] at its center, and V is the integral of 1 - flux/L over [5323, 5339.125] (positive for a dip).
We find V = 0.6 angstrom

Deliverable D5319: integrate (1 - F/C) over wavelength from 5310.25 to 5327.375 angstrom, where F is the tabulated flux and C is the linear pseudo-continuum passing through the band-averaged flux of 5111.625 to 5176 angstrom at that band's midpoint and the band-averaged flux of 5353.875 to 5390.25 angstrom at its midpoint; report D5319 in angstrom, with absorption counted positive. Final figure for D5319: 0.7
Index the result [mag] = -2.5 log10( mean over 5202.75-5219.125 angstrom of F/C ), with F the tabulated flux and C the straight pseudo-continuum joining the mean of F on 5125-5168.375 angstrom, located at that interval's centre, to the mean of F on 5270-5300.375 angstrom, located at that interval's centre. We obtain 0.03 mag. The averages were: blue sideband 8.63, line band 9.18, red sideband 10.3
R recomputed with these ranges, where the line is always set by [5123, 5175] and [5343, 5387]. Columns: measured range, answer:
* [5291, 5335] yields 0.4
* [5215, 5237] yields 0.5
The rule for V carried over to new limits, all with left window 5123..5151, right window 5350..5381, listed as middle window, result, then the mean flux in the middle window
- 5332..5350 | 1.0 angstrom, 10.5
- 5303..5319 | 0.9 angstrom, 10.1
